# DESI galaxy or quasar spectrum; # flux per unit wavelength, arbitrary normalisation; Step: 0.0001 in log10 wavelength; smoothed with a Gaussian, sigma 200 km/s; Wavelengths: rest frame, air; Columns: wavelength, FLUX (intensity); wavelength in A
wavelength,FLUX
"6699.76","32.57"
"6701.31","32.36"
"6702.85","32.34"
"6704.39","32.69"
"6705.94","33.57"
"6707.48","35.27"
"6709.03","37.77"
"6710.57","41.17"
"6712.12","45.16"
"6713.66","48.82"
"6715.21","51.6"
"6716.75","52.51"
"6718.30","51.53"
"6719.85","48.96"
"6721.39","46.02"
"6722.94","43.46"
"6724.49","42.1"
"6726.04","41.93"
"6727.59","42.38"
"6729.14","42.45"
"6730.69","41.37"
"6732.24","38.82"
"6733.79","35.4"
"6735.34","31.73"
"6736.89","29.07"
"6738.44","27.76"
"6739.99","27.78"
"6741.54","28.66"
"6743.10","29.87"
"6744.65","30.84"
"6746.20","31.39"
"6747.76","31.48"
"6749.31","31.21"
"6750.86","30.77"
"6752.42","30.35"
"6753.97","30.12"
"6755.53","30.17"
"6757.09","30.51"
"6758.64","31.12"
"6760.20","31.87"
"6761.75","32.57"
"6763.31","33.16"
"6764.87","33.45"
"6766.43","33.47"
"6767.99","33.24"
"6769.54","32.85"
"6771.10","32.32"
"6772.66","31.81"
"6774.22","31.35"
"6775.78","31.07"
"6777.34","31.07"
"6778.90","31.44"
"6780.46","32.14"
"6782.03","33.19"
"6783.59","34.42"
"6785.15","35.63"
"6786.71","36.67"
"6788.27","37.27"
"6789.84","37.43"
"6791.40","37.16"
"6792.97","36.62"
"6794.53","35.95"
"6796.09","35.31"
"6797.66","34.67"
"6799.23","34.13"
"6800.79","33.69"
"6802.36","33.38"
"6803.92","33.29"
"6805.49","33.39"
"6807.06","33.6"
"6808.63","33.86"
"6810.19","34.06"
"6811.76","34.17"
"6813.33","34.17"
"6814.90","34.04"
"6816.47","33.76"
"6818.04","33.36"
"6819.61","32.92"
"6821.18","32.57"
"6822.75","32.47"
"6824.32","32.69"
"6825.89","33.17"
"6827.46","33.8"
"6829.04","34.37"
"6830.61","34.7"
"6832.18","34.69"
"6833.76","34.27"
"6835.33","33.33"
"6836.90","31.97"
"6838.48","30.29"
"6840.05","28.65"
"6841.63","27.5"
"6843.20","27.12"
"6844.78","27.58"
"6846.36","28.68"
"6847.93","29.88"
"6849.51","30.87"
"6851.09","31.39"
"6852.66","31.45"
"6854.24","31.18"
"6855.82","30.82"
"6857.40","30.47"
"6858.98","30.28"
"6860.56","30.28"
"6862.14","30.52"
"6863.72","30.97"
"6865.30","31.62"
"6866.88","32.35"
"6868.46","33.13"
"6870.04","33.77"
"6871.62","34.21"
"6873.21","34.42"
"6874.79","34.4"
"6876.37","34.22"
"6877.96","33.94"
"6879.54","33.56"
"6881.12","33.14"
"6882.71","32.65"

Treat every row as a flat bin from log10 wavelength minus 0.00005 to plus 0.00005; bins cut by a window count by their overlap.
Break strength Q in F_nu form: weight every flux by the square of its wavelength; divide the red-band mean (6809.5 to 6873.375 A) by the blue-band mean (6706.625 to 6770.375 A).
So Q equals 0.9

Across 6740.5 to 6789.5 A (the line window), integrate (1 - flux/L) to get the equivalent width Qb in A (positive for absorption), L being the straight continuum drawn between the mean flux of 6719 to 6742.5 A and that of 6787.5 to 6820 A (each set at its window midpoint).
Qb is 5.6 A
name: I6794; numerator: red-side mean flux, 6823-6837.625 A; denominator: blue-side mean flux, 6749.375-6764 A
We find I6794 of 1.08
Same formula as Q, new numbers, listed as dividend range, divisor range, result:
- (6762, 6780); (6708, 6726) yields 0.71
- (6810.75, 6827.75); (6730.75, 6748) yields 1.08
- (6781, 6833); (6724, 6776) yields 1.06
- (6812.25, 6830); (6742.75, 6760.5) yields 1.11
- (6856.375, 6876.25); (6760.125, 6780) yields 1.03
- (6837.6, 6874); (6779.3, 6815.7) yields 0.90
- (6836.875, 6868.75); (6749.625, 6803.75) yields 0.93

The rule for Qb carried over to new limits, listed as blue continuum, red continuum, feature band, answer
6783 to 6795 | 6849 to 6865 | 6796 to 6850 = 1.78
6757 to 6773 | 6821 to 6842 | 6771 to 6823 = -2.24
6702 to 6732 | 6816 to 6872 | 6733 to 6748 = 3.77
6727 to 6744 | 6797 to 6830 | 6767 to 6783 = 0.81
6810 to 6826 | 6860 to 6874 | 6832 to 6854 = 1.63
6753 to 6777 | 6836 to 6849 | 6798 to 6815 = -1.92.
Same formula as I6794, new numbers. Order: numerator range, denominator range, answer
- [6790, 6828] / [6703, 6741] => 0.85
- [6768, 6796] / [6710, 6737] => 0.78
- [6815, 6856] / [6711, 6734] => 0.70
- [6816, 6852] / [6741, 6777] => 1.01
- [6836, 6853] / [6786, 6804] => 0.83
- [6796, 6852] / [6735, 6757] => 1.08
